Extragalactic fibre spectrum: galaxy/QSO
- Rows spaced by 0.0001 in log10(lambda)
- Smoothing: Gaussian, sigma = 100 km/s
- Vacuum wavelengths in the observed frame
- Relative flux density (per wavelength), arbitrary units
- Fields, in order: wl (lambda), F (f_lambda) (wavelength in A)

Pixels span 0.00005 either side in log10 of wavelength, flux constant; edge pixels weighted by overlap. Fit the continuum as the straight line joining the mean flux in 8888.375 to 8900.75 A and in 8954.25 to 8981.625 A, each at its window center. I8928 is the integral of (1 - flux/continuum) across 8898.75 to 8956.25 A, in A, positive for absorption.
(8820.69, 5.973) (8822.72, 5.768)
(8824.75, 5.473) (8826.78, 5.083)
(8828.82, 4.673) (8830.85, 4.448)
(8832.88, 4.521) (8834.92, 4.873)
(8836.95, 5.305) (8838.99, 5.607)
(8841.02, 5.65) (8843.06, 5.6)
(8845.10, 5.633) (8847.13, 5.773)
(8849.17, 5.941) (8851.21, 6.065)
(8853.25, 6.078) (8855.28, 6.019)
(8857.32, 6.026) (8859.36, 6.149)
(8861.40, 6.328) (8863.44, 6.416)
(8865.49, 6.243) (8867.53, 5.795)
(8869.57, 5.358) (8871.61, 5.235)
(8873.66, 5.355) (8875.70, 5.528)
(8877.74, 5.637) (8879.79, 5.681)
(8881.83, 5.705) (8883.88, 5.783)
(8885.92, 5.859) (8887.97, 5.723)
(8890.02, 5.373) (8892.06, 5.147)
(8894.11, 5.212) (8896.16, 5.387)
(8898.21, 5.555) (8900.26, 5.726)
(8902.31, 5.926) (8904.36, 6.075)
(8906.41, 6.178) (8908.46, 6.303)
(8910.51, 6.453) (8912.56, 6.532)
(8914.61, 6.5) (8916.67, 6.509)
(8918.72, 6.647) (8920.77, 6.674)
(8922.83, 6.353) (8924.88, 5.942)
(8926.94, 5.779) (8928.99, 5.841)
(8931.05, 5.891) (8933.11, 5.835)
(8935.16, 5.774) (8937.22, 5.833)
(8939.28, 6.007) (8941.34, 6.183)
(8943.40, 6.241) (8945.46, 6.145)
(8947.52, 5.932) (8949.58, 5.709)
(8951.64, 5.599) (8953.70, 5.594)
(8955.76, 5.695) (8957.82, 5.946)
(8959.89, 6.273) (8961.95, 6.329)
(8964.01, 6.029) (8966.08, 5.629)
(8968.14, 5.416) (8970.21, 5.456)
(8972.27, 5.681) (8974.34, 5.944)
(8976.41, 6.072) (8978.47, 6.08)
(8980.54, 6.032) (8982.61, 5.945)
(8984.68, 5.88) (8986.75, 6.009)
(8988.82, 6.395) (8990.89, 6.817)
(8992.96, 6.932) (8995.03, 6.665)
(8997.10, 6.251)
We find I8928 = -4.6 A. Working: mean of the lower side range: 5.4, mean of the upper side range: 5.89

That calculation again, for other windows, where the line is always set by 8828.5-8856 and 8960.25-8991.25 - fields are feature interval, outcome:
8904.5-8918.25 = -1.6 A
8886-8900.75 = 0.5 A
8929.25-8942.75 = -0.3 A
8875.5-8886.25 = -0.2 A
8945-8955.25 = 0.2 A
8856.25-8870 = -1.3 A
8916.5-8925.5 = -1.1 A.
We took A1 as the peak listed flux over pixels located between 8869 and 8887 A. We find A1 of 5.859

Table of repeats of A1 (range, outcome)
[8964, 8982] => 6.08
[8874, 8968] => 6.674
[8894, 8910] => 6.303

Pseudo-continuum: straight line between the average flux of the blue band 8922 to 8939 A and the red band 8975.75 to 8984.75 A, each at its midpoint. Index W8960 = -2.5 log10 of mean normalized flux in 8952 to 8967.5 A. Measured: 0.012 mag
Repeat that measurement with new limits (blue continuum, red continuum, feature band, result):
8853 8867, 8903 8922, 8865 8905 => 0.13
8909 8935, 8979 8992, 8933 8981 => 0.06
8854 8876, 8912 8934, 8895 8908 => 0.05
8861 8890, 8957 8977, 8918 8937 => -0.05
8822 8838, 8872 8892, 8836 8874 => -0.11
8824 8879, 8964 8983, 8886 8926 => -0.06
